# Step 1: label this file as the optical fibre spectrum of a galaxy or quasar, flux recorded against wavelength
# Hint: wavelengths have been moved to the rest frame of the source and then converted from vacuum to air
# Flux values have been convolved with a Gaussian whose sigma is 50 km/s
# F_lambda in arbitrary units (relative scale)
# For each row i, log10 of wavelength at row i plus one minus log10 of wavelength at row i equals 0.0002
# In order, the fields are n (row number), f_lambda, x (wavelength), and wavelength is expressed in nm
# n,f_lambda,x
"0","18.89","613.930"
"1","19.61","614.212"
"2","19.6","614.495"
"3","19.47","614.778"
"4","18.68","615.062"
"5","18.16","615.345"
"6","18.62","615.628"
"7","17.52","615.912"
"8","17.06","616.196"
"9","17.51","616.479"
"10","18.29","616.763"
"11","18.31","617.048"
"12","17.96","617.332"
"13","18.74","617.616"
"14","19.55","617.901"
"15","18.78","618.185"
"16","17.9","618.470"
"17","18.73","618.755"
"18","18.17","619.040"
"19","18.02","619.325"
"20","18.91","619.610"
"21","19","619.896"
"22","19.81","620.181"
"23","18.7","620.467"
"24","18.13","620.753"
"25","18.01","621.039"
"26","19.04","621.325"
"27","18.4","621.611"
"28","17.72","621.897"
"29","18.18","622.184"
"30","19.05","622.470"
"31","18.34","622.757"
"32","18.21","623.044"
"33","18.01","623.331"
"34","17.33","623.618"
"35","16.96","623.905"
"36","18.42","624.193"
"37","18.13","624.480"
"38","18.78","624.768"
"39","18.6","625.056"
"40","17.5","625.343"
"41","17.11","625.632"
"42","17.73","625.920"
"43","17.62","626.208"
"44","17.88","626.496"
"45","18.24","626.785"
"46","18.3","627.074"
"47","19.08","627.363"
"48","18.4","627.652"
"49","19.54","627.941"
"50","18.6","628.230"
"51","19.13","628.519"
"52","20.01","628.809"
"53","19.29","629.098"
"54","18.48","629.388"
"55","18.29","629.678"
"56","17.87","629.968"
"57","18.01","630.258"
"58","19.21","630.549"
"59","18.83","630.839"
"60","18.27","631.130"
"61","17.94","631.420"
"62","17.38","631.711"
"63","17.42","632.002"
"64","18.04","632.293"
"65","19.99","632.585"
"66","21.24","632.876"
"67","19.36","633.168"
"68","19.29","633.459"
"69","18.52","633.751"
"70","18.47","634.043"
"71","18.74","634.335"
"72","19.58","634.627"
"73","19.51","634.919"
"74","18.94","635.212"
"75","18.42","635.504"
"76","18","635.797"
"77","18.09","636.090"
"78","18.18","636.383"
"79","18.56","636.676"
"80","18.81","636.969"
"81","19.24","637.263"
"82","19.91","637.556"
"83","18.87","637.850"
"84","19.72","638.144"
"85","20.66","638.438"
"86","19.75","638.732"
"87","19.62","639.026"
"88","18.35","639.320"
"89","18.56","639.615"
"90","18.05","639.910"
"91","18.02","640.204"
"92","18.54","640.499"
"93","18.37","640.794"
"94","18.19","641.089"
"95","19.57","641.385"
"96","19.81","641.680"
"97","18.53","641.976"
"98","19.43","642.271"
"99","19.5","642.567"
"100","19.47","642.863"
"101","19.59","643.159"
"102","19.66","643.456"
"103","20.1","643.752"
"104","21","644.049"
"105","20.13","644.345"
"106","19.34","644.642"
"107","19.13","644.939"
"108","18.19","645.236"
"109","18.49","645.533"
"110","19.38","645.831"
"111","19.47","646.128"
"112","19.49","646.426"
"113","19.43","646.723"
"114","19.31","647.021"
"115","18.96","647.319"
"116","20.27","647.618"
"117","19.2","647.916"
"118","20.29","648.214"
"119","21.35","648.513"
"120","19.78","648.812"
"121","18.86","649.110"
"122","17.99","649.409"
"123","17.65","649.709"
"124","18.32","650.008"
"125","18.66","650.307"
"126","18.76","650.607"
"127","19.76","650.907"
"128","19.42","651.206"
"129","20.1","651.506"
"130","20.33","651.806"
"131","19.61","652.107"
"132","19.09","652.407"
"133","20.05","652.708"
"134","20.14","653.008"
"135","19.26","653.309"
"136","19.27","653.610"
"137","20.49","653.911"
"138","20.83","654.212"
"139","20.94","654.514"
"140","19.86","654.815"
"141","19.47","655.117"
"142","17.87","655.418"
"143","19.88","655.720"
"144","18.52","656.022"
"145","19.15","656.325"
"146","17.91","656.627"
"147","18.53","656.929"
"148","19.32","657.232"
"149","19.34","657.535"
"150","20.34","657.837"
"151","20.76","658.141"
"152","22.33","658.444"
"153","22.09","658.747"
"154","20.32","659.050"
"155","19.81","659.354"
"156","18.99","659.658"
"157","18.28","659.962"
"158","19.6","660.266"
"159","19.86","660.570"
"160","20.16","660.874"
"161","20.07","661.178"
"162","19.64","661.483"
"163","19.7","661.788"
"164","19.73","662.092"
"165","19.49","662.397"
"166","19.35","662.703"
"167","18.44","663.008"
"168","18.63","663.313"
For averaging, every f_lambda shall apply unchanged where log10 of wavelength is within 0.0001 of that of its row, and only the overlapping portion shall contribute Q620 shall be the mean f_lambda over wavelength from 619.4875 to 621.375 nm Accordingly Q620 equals 18.8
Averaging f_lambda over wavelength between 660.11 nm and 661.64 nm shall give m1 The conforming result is 19.9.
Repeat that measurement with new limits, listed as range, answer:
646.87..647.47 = 19.1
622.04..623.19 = 18.4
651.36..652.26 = 20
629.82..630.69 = 18.3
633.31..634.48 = 18.8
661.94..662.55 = 19.6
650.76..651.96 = 19.9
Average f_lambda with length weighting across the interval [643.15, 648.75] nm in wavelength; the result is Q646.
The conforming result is 19.6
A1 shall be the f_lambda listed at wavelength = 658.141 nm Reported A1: 20.76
